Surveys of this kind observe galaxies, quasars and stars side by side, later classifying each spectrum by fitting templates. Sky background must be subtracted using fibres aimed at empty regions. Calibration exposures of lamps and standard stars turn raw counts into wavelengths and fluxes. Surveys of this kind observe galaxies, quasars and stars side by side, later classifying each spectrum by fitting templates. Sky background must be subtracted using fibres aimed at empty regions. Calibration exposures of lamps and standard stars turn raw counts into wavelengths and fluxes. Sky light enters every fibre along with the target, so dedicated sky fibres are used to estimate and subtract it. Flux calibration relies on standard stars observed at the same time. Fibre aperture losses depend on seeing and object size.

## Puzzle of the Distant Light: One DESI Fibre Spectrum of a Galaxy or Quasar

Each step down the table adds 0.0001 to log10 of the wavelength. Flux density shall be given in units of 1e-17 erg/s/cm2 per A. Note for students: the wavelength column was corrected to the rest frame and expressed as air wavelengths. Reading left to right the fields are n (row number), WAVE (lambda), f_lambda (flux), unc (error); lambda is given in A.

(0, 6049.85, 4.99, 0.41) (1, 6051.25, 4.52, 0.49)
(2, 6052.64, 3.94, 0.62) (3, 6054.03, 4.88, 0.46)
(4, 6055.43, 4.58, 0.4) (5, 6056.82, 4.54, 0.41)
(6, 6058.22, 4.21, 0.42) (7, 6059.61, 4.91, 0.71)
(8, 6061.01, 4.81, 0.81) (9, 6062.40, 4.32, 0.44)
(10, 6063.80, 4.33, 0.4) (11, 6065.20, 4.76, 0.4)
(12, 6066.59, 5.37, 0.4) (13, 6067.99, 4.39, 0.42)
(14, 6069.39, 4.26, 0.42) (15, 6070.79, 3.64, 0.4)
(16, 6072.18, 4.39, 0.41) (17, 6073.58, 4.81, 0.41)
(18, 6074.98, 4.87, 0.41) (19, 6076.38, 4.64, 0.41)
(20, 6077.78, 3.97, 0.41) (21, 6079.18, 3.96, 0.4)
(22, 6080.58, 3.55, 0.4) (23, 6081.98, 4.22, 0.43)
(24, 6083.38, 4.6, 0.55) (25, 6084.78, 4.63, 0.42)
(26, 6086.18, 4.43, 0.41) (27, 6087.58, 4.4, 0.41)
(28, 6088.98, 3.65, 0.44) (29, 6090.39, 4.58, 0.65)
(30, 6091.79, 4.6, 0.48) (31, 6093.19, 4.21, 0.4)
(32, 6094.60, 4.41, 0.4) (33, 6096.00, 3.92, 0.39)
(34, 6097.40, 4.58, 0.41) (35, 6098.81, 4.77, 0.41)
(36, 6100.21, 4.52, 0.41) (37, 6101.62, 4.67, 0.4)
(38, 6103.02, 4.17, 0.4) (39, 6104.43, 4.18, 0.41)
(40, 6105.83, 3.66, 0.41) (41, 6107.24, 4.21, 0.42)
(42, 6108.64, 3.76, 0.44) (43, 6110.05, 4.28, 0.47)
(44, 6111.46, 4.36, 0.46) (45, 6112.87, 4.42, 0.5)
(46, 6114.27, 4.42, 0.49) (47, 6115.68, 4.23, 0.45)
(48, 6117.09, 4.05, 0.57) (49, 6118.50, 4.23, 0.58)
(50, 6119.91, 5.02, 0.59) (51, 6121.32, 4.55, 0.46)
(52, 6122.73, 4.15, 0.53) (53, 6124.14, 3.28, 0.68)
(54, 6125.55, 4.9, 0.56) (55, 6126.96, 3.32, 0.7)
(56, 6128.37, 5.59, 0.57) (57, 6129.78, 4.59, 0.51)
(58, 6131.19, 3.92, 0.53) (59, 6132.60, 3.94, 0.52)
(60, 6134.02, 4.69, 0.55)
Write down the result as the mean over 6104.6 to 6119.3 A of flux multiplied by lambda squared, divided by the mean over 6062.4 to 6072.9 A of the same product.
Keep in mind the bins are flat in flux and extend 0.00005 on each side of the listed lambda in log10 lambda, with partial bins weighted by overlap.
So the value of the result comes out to 0.95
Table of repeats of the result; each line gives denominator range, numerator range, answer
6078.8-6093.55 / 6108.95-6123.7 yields 1.03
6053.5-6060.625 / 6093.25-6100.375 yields 0.97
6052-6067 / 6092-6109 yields 0.94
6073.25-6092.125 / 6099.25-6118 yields 0.98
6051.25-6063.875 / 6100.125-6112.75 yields 0.94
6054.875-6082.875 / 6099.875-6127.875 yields 0.97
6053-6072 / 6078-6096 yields 0.95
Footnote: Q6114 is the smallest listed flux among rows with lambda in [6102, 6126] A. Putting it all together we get 3.28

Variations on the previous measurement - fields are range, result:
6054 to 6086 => 3.55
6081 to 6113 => 3.65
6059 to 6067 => 4.32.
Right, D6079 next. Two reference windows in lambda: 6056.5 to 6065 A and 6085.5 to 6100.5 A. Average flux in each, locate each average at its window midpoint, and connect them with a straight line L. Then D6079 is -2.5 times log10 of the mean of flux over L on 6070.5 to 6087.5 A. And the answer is 0.03 mag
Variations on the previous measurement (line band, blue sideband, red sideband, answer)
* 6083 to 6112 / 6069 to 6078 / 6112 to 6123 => 0.02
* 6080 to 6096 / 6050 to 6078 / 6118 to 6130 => 0.05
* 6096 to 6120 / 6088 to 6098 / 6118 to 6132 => 0.00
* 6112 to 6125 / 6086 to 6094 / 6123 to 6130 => 0.01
